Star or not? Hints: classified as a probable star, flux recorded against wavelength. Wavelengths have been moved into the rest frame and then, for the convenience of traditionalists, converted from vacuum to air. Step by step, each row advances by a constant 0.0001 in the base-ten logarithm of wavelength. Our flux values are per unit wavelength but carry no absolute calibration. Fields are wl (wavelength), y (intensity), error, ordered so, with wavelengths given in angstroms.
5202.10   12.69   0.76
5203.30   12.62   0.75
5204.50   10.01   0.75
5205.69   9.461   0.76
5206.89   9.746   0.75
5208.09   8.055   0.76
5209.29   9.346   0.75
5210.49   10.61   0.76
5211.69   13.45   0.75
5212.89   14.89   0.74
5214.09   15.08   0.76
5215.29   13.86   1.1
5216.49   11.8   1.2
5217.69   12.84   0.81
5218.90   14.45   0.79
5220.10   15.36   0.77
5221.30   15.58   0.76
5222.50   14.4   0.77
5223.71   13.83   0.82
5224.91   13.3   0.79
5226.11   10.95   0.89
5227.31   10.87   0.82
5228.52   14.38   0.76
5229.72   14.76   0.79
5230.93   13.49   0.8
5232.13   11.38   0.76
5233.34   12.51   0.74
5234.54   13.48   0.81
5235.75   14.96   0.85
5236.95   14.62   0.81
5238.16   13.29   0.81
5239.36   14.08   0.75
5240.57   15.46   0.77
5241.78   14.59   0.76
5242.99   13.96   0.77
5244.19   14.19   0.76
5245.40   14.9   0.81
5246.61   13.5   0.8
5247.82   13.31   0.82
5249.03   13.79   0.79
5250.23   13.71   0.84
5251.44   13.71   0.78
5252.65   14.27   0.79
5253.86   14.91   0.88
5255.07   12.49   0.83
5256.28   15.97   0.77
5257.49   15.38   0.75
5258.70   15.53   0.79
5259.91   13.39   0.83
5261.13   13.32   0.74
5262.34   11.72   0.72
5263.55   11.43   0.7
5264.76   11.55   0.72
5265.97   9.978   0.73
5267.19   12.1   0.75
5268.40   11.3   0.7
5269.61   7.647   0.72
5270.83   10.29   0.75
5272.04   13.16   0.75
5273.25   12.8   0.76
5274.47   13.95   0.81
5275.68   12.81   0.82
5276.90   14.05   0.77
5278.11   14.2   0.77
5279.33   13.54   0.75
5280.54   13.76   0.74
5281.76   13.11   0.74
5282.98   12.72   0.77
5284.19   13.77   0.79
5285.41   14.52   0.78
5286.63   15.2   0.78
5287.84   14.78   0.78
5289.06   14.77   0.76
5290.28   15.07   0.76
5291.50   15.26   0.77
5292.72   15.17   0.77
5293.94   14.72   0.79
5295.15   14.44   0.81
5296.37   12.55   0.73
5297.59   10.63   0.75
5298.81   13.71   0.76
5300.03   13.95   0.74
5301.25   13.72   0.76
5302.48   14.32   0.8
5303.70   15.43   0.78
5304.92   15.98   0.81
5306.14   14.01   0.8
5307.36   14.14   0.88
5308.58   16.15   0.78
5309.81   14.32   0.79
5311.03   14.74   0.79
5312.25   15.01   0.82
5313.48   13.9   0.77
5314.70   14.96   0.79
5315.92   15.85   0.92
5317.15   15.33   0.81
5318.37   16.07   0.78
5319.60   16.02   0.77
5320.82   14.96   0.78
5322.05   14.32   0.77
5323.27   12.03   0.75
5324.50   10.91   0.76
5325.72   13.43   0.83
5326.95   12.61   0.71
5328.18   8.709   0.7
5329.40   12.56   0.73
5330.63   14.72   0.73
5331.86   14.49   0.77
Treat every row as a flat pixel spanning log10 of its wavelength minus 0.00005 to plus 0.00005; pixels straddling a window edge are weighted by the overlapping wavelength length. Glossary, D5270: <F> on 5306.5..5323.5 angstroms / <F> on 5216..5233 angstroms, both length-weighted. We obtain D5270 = 1.1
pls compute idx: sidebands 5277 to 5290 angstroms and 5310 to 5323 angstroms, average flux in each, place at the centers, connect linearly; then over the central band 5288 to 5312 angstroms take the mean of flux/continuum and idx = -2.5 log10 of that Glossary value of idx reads 0.01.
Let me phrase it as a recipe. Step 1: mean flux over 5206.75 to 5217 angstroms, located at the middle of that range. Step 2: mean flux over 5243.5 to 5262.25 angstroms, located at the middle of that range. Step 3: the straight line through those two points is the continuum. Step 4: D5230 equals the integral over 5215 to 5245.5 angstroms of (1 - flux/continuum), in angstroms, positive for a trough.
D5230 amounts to -1.9 angstroms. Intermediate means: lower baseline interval 12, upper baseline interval 14.1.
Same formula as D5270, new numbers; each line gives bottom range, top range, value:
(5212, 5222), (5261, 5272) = 0.78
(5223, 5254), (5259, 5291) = 0.94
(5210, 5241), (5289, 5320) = 1.07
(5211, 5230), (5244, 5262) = 1.03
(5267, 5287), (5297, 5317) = 1.12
